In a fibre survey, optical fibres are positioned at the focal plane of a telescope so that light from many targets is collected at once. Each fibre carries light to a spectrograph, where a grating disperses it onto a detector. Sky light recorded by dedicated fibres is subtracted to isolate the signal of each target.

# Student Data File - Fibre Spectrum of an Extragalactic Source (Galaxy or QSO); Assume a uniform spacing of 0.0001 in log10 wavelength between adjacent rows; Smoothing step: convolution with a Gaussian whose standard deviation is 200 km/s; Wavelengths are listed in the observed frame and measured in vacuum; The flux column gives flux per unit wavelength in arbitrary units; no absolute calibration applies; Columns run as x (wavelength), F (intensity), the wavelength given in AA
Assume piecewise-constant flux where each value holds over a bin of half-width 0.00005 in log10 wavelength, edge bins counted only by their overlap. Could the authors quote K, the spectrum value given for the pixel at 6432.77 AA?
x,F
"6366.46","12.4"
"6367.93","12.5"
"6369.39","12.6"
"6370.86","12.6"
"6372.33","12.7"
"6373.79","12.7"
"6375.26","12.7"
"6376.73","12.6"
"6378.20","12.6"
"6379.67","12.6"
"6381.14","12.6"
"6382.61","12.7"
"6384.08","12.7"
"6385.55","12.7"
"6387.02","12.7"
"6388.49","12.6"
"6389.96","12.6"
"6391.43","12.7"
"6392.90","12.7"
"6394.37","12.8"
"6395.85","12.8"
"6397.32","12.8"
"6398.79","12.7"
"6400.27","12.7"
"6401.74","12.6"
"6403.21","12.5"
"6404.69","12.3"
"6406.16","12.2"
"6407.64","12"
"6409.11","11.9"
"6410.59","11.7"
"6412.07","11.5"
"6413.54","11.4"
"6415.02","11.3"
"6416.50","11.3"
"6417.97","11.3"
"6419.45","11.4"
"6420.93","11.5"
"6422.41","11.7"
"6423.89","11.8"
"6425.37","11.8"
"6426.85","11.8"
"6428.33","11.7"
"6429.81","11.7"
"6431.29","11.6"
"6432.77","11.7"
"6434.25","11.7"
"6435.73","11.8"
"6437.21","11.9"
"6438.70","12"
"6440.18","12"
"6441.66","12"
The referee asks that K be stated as 11.7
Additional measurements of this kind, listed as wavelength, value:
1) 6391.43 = 12.7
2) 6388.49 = 12.6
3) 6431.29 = 11.6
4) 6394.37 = 12.8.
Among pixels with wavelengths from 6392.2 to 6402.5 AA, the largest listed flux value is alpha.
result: 12.8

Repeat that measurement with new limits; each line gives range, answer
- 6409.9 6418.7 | 11.7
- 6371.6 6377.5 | 12.7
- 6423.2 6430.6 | 11.8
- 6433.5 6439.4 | 12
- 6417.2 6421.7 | 11.5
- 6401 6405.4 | 12.6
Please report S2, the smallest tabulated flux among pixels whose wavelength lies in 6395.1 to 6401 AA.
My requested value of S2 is 12.7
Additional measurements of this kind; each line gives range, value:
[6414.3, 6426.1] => 11.3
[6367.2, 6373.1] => 12.5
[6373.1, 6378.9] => 12.6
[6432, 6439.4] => 11.7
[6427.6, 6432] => 11.6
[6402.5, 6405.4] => 12.3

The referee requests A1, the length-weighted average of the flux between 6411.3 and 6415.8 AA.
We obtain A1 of 11.4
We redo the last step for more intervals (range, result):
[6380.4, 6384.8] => 12.7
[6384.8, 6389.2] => 12.7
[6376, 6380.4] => 12.6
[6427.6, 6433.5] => 11.7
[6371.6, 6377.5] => 12.7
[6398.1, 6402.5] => 12.7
